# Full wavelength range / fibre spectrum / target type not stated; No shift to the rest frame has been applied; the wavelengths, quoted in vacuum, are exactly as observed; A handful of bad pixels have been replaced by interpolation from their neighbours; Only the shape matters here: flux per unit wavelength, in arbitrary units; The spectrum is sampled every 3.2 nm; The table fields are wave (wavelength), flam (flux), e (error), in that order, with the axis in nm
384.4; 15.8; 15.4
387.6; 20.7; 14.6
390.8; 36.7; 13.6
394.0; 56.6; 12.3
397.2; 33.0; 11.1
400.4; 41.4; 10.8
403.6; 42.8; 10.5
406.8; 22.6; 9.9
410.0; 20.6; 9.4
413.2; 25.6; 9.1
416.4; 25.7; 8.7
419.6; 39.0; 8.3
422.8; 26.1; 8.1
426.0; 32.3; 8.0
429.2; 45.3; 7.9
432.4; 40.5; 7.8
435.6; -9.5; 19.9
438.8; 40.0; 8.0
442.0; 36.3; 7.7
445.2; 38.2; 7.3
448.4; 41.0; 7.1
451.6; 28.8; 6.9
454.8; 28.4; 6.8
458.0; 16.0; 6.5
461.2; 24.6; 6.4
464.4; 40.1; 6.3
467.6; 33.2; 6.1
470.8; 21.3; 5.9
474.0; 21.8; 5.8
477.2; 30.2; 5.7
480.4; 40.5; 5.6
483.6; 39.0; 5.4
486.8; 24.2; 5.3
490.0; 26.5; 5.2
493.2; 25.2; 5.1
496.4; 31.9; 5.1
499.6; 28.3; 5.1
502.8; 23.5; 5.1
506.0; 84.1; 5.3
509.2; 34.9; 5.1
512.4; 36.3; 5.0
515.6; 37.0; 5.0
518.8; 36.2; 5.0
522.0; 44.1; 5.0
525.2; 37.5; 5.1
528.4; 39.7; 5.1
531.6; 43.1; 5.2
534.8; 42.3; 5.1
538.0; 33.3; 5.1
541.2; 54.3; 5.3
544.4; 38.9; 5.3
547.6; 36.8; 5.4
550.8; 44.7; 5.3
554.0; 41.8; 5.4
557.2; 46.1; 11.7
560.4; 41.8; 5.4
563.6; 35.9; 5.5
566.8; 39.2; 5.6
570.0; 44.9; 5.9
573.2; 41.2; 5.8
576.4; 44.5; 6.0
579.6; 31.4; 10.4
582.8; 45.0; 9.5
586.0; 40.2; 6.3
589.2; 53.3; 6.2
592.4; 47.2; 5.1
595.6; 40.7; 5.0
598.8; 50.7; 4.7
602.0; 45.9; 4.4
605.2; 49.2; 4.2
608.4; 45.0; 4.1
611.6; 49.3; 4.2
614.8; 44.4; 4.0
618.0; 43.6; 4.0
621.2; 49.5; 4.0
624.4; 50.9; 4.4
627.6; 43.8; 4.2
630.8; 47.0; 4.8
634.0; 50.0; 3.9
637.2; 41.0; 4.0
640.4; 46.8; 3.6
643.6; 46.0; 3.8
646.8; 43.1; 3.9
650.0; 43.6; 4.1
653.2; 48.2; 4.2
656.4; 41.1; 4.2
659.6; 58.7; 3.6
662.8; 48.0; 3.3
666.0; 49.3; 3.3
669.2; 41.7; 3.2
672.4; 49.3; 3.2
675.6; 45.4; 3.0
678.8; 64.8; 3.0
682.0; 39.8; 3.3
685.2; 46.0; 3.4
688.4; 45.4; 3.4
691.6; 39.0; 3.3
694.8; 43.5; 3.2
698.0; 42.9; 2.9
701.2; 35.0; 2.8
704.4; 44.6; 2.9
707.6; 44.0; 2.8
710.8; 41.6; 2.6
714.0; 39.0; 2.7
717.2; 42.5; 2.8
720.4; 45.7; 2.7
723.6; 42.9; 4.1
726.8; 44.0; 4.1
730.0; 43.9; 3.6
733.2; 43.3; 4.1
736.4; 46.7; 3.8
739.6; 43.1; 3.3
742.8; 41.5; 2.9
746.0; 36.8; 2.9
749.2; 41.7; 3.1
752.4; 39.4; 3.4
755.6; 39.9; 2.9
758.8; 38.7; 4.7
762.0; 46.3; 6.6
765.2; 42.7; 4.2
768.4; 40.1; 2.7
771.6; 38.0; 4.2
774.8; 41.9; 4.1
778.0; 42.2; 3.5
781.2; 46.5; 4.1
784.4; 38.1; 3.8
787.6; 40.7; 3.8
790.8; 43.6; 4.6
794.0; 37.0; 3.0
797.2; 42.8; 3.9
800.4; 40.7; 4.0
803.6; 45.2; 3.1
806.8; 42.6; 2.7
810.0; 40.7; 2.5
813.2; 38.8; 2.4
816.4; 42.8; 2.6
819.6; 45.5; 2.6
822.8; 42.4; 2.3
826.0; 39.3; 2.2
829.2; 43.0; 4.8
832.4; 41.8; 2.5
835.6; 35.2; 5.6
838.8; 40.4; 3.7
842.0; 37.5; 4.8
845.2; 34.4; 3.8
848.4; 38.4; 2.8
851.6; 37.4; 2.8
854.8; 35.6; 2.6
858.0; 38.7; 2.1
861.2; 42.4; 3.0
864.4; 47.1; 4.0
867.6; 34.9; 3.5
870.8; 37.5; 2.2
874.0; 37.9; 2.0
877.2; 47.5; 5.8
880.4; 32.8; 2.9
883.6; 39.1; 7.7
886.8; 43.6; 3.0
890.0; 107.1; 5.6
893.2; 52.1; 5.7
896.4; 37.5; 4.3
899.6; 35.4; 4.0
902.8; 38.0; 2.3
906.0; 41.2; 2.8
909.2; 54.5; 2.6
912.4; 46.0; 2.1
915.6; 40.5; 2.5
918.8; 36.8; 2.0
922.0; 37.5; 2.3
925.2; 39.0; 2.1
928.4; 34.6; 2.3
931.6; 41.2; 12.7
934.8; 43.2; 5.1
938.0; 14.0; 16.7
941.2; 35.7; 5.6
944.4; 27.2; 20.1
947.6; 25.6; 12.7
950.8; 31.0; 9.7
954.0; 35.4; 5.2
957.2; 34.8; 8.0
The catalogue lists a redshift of 0.354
